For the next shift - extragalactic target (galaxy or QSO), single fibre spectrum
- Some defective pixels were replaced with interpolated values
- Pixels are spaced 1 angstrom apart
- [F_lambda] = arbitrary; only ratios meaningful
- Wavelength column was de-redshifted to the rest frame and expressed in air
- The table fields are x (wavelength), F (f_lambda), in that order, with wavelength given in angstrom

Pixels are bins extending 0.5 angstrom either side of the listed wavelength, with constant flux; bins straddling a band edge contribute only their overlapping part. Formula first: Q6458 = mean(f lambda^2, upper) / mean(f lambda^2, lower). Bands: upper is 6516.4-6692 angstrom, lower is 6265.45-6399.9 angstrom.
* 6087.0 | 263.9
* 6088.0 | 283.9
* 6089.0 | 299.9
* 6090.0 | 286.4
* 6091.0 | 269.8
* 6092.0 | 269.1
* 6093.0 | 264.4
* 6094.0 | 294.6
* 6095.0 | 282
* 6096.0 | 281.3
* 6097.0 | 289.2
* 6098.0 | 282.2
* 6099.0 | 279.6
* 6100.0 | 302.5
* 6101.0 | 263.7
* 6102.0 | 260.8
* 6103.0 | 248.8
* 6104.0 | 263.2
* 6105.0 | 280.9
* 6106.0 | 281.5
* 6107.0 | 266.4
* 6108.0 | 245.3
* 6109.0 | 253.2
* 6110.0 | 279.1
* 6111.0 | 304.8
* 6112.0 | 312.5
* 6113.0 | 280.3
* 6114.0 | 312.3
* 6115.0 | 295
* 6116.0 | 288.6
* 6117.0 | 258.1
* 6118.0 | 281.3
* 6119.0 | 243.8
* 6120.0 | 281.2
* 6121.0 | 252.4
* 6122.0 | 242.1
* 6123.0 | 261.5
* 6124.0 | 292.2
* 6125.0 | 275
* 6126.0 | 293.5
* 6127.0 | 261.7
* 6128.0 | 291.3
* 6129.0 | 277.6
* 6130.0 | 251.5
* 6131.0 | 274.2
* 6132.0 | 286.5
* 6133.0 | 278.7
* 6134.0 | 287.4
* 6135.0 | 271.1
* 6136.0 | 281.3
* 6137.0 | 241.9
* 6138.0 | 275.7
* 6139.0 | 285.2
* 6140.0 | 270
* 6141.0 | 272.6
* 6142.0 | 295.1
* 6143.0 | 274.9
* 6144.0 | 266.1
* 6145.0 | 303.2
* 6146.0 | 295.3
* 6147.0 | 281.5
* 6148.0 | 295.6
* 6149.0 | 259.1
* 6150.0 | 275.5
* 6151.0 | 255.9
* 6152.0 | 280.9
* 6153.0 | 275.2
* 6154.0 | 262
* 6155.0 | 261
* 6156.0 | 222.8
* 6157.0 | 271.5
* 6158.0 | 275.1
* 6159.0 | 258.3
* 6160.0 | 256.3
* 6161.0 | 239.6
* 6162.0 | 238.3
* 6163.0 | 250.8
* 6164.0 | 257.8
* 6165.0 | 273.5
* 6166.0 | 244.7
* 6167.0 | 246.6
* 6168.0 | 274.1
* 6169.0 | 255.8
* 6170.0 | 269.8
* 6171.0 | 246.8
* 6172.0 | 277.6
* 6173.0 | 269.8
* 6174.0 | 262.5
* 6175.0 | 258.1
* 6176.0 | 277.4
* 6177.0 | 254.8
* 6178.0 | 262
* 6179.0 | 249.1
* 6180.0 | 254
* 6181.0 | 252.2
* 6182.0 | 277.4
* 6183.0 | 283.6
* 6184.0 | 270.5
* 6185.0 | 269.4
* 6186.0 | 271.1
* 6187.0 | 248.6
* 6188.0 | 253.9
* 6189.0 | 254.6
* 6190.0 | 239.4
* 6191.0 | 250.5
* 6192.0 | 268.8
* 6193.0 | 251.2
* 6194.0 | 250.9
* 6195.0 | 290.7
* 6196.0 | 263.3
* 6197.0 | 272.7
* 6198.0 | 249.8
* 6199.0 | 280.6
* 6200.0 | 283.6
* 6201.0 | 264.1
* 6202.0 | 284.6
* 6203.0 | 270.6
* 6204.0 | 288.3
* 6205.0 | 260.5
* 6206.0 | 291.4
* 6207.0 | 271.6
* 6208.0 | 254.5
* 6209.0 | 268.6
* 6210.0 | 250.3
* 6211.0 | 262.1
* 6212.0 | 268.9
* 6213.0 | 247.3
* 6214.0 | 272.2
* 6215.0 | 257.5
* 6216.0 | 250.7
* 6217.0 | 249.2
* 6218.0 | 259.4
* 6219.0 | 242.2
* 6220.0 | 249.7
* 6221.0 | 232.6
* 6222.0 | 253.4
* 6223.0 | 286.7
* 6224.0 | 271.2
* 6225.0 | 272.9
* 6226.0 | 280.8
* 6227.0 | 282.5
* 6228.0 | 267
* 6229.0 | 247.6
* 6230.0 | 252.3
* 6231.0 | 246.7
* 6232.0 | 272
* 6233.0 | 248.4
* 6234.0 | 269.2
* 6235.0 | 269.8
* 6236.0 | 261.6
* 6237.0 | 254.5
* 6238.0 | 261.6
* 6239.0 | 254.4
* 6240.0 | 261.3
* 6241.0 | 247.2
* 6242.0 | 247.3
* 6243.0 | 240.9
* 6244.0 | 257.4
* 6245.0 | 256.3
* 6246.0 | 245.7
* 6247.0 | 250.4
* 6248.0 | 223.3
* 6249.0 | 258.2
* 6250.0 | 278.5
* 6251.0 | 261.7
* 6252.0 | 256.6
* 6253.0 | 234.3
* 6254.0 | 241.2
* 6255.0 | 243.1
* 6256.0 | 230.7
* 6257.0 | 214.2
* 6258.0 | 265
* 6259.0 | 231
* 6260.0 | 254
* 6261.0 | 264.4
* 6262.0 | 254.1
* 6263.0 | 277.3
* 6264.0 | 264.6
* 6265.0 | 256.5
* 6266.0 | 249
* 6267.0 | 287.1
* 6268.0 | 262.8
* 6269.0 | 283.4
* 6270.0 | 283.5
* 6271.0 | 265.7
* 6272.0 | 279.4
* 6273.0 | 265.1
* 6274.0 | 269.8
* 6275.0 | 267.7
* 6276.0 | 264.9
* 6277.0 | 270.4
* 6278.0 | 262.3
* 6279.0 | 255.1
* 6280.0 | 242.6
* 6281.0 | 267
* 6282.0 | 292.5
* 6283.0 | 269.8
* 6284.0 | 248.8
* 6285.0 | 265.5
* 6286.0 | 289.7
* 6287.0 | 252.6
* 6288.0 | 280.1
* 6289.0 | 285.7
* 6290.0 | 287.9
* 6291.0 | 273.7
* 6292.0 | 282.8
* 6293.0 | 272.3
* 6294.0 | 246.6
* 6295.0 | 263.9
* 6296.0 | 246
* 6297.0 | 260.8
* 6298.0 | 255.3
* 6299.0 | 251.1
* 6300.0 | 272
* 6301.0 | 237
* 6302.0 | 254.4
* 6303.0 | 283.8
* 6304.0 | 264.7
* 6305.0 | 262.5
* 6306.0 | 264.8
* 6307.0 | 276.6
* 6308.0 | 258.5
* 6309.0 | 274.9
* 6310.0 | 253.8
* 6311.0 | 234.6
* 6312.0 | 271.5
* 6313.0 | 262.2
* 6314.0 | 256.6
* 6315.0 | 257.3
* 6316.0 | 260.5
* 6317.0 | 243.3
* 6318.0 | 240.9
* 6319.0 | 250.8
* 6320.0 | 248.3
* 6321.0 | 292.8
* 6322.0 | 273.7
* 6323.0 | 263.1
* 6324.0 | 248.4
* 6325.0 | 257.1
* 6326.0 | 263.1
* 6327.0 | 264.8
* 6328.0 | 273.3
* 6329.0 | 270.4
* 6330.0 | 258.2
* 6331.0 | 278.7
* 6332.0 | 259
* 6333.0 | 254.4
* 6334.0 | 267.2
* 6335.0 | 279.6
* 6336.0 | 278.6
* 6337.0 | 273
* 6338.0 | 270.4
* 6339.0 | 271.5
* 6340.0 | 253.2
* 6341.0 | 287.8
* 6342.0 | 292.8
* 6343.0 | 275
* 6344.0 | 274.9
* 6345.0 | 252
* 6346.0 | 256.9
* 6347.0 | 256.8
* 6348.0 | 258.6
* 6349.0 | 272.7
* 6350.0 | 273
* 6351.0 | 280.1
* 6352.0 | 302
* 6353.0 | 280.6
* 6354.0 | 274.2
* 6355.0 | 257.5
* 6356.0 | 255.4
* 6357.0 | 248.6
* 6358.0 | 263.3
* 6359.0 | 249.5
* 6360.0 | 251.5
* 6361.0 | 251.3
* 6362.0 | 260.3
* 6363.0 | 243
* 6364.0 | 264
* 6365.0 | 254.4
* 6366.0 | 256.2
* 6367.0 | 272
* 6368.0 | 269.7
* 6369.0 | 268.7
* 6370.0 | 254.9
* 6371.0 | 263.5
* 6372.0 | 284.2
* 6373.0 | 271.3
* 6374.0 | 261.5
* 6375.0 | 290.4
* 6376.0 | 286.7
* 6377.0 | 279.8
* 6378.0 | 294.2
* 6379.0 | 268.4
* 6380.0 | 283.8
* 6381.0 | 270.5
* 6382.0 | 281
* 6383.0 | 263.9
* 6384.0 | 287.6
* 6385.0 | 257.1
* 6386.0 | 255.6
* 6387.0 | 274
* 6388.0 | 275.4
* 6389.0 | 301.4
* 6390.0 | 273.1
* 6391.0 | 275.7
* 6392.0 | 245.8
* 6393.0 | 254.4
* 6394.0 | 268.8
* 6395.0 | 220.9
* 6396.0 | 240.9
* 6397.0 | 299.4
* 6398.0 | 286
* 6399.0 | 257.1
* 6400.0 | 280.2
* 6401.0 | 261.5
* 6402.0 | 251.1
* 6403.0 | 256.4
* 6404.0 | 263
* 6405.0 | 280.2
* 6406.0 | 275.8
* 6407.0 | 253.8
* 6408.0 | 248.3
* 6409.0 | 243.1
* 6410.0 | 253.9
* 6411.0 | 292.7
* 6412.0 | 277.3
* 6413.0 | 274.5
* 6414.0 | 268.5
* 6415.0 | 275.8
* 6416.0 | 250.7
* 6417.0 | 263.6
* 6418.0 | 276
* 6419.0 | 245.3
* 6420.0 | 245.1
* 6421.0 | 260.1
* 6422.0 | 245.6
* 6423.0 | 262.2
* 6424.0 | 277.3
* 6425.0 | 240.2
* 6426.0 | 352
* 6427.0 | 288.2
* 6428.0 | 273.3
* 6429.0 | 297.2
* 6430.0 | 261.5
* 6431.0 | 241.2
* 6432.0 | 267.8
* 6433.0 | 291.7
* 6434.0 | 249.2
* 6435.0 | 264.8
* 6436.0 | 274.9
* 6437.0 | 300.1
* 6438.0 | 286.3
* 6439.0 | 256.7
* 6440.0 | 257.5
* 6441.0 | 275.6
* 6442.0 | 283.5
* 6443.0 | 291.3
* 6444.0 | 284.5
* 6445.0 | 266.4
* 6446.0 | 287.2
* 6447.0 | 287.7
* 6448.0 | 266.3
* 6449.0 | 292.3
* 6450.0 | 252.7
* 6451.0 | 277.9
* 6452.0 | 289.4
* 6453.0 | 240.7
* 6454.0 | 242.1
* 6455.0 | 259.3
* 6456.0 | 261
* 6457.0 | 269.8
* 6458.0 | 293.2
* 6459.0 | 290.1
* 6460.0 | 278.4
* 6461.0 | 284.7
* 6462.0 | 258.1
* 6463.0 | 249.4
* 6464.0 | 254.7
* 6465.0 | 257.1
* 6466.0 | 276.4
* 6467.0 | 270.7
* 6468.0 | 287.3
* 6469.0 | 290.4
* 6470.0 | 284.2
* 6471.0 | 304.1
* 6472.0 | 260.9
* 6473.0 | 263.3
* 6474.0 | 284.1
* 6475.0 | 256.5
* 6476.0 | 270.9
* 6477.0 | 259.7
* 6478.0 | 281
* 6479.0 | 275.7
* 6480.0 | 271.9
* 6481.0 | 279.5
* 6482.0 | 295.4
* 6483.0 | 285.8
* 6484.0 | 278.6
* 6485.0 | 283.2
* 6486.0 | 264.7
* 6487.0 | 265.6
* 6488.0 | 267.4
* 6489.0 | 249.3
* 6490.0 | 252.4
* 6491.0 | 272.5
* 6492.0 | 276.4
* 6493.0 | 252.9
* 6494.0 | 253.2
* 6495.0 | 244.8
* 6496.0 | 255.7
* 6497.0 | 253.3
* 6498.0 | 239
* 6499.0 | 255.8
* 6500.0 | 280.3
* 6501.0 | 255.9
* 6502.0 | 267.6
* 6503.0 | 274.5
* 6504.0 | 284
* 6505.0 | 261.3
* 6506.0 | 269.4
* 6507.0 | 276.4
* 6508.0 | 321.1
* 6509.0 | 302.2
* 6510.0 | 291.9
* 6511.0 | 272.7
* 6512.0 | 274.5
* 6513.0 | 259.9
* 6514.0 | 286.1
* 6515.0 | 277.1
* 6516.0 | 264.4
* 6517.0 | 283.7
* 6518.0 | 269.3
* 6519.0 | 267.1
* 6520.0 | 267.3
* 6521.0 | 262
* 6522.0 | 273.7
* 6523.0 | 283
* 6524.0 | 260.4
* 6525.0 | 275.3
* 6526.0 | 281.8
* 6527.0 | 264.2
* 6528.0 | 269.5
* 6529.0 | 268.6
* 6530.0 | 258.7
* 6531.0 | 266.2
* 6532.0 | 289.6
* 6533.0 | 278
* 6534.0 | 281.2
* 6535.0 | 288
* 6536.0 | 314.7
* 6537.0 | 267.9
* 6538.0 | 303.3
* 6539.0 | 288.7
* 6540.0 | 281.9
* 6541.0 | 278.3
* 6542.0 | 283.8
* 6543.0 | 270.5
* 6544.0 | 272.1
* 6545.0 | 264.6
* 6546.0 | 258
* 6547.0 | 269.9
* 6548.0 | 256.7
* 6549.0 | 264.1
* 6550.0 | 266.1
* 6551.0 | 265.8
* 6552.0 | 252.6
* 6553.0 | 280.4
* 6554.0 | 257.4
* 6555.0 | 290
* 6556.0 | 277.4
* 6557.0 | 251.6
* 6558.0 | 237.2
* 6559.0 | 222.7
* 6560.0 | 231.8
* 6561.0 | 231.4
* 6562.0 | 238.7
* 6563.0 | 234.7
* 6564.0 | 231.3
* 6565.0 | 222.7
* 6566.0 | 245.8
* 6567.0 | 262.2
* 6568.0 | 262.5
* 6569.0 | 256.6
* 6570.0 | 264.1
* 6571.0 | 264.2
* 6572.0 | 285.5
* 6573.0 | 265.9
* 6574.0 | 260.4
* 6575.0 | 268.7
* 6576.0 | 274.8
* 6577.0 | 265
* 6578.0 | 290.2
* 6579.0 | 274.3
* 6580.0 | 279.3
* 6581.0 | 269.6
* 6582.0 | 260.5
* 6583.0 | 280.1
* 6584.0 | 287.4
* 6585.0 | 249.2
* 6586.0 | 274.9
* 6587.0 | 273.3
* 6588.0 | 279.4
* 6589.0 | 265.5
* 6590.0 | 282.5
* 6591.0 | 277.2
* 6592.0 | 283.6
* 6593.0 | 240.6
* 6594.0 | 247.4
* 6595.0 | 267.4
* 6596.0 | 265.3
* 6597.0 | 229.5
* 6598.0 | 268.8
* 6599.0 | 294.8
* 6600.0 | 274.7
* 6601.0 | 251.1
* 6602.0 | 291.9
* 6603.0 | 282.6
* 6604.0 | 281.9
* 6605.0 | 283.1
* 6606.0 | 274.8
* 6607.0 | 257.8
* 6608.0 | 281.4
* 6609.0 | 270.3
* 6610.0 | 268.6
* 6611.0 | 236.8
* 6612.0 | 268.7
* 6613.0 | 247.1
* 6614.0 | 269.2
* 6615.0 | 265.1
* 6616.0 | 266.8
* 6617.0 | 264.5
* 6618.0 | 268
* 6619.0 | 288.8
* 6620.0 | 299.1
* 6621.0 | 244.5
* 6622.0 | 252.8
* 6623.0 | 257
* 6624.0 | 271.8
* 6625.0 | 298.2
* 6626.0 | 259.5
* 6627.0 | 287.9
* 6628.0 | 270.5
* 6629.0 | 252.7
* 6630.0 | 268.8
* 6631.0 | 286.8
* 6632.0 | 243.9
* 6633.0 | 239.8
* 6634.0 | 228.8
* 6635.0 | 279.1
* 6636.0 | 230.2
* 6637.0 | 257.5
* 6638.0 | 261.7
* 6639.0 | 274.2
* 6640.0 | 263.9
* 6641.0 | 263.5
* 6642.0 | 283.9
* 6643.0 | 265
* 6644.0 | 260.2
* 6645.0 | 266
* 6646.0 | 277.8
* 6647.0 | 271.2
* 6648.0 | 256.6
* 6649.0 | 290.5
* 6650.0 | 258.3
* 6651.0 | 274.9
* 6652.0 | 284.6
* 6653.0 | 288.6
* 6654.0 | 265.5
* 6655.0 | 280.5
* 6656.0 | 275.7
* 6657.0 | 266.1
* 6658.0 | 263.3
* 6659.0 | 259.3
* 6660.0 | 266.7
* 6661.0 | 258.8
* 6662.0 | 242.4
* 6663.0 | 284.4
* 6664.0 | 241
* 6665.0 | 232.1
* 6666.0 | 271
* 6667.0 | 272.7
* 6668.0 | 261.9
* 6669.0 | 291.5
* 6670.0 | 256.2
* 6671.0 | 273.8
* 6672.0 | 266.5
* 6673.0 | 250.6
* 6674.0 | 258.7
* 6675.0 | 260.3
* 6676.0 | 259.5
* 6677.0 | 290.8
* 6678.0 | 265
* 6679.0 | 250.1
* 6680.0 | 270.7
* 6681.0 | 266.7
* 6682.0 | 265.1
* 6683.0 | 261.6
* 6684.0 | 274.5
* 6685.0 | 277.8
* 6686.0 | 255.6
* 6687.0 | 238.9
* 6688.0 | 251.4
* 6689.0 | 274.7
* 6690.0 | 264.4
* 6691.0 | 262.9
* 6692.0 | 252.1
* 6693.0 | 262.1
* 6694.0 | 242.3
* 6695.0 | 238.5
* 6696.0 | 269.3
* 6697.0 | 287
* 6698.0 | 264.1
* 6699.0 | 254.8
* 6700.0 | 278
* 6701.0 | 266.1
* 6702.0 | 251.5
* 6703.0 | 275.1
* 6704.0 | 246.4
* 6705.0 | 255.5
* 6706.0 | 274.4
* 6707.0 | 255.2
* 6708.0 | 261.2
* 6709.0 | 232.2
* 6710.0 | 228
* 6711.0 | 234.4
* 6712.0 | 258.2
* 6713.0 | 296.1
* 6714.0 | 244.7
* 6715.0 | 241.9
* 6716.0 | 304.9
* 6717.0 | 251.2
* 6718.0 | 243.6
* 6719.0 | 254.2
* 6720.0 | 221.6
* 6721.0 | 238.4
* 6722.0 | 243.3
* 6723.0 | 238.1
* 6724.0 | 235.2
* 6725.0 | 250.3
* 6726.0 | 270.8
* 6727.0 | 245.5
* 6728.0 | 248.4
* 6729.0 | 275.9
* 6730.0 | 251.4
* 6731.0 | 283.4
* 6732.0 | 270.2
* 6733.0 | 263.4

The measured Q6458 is 1.09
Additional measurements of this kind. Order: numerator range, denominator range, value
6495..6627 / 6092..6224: 1.14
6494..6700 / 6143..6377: 1.13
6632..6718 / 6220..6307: 1.14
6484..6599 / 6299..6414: 1.07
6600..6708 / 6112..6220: 1.16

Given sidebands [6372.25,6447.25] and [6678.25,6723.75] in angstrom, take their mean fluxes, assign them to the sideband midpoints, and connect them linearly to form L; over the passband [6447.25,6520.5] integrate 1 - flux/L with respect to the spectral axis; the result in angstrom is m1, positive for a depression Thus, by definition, -1.1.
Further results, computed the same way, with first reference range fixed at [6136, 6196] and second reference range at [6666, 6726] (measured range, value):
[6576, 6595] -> -0.8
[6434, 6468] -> -1.4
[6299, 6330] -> 0.2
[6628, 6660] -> -0.8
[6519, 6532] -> -0.5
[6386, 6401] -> -0.3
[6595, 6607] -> -0.5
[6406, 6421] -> 0.0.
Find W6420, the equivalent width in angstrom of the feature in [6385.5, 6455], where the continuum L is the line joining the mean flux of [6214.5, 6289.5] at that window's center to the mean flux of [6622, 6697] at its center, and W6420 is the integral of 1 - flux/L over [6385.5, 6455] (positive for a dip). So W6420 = -1.9 angstrom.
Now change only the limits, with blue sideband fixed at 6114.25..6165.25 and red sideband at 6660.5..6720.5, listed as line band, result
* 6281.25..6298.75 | -0.1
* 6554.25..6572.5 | 0.8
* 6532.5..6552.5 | -0.9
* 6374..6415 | -0.5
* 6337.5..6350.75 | -0.1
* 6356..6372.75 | 0.4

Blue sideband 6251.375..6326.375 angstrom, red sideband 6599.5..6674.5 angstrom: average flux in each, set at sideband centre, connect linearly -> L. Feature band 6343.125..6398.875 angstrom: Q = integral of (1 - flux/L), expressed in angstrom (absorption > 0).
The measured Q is -1.0 angstrom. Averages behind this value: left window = 262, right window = 267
